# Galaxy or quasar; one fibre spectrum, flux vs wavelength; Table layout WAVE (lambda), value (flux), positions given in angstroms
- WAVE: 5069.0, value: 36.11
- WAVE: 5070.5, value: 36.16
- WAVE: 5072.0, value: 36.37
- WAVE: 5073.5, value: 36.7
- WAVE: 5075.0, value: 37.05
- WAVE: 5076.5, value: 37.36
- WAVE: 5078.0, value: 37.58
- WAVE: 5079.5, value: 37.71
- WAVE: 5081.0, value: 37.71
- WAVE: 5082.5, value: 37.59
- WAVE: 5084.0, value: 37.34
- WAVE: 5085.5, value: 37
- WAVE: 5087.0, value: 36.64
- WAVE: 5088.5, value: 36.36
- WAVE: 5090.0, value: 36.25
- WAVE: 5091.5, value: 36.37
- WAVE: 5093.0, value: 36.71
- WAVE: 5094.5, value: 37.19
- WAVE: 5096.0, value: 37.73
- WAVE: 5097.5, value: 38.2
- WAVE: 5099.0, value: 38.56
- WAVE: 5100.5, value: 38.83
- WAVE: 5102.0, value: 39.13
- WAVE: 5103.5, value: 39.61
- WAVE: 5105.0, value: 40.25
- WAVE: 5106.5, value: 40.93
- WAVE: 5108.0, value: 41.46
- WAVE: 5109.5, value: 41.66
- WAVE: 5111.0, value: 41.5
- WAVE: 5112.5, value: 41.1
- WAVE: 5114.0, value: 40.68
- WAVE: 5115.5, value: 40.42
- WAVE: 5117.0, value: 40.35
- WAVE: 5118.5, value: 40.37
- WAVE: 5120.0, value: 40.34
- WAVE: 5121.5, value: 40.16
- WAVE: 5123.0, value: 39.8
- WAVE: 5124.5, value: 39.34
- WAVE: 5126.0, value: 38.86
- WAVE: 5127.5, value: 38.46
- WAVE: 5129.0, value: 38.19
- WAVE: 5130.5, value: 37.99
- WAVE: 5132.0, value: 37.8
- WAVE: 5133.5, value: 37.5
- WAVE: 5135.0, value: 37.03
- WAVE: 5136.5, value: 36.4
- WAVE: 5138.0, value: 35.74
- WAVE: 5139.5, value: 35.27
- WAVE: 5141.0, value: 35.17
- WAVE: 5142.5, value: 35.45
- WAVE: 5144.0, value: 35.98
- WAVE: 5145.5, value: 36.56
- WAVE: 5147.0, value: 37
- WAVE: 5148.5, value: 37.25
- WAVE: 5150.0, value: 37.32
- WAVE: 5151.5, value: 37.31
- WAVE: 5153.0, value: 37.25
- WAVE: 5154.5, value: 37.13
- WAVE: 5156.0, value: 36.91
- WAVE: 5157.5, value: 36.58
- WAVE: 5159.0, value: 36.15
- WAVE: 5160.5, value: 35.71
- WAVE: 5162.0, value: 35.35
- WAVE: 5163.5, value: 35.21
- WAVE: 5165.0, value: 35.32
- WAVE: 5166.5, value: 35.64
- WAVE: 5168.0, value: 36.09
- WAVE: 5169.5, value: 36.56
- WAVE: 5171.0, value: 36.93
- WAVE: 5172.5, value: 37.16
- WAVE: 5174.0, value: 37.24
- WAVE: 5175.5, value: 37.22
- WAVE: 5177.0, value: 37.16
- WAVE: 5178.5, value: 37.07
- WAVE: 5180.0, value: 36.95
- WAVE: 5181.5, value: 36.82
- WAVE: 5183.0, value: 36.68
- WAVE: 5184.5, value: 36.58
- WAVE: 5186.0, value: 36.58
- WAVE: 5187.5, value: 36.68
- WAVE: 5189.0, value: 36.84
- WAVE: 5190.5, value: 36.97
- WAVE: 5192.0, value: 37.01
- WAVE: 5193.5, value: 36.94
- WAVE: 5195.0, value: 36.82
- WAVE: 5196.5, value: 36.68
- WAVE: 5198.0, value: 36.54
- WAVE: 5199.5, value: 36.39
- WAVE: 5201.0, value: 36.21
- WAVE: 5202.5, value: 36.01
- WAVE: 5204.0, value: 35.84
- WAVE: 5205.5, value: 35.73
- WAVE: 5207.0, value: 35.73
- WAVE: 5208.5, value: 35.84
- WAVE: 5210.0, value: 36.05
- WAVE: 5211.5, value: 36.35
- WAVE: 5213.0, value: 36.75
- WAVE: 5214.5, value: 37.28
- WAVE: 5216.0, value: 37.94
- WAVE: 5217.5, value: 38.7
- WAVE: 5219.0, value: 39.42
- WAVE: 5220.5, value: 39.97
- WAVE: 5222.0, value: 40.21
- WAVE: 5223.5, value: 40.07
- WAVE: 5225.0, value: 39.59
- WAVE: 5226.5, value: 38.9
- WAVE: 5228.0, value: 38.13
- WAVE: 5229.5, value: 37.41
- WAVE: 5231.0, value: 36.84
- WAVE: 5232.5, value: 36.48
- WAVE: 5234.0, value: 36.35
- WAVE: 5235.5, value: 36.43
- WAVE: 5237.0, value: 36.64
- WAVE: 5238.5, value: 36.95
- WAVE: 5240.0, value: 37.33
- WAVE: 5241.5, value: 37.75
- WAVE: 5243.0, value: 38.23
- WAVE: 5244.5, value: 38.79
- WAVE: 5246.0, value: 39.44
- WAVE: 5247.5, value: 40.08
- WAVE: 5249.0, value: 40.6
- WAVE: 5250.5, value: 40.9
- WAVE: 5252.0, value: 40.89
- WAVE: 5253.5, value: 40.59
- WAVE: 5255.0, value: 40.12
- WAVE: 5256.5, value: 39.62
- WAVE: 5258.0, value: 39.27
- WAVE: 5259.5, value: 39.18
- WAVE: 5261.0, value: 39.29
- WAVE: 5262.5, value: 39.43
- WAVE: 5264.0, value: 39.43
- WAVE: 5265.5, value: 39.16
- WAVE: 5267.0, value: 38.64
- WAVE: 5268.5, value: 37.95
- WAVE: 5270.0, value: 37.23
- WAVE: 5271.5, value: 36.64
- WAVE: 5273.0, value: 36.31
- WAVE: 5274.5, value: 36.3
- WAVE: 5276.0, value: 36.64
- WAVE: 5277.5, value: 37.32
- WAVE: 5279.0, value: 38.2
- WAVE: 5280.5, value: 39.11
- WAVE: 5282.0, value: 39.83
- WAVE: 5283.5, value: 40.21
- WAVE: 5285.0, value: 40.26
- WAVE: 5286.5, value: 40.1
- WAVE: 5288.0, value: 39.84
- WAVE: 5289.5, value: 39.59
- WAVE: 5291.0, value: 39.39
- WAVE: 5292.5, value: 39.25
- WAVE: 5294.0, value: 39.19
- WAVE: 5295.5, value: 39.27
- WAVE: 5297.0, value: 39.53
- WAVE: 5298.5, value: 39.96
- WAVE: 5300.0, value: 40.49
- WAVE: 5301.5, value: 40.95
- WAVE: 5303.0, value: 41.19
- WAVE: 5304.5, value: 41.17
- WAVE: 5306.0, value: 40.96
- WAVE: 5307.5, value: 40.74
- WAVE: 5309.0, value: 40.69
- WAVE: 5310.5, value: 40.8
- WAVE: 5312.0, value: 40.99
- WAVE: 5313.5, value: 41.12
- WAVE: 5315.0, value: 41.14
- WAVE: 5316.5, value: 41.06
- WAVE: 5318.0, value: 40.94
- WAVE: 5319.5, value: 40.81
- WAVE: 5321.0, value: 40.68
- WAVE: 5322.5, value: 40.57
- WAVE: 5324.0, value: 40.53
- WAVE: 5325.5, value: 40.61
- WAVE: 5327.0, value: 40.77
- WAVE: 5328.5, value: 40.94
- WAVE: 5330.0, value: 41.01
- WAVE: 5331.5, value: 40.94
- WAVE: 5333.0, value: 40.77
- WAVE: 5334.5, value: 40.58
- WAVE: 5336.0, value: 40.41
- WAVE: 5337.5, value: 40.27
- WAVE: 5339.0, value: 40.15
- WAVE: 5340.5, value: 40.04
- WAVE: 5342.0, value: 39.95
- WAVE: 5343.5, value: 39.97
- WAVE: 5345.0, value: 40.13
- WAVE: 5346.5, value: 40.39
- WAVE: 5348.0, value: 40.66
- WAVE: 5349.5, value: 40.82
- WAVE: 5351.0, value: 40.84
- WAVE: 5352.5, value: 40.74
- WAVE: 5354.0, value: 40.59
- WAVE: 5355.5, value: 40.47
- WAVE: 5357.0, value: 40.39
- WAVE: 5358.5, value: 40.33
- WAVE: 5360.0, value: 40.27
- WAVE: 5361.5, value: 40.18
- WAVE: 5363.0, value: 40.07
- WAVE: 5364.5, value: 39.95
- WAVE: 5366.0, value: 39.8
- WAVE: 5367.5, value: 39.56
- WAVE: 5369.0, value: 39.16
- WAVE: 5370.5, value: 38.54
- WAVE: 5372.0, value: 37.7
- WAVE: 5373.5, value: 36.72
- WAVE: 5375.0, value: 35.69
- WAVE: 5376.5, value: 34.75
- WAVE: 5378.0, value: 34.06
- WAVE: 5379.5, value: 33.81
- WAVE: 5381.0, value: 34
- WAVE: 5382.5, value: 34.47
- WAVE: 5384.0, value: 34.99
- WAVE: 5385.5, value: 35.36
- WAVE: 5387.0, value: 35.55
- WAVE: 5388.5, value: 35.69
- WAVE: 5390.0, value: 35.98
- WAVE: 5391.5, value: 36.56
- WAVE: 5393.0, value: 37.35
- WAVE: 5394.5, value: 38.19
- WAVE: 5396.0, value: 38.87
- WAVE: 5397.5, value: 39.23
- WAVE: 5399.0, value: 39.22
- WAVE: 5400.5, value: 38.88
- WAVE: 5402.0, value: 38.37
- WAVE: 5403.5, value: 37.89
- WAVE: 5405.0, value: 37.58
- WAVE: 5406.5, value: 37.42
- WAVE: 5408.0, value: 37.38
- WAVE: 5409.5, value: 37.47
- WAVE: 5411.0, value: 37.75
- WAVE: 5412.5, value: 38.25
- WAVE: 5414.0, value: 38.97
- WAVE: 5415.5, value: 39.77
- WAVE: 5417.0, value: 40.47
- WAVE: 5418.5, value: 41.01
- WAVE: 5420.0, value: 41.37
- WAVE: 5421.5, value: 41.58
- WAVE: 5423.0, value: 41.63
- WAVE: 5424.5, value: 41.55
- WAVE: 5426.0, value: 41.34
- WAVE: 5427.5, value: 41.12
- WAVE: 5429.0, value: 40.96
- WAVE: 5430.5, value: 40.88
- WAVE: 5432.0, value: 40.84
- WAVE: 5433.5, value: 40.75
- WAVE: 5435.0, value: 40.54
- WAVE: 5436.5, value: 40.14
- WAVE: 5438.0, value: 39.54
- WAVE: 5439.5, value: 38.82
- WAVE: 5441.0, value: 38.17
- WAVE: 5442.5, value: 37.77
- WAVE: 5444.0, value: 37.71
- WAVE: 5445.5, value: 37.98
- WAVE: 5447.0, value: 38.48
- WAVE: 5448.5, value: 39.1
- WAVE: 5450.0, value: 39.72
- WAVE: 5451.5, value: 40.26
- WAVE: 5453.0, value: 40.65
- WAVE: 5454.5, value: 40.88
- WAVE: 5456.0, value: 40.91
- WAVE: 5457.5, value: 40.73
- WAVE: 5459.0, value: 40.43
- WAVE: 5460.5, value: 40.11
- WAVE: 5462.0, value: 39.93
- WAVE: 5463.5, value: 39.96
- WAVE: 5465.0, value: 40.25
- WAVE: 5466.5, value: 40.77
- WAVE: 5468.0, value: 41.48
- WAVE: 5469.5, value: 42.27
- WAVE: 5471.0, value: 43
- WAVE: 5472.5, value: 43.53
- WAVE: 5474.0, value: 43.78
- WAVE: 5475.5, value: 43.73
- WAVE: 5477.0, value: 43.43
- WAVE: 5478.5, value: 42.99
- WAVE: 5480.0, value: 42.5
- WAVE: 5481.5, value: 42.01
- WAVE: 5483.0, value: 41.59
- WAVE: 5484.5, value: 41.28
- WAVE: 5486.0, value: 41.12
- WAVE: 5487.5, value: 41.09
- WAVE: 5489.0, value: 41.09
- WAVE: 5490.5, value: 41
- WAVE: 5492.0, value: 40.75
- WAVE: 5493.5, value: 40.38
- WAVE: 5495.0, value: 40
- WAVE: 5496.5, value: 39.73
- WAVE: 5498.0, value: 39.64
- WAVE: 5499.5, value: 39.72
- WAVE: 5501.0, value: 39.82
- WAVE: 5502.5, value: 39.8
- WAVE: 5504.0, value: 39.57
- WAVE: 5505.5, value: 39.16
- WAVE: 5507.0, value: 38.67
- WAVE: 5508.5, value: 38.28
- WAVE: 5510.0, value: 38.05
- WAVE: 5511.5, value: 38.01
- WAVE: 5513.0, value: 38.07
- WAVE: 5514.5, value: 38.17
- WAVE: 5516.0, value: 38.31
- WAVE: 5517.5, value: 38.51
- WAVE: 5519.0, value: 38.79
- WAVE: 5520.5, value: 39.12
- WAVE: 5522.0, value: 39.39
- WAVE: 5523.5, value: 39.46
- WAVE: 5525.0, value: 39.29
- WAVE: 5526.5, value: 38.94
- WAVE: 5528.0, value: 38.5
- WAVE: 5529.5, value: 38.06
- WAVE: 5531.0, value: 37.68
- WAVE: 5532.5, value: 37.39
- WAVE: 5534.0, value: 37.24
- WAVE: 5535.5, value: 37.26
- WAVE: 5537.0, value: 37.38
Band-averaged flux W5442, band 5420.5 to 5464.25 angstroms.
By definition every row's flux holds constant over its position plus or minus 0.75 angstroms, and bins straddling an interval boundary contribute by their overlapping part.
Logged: 40.1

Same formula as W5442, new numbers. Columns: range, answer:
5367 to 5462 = 38.6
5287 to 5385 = 39.6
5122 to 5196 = 36.9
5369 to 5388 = 35.6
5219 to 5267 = 38.8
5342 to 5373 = 40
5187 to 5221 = 36.9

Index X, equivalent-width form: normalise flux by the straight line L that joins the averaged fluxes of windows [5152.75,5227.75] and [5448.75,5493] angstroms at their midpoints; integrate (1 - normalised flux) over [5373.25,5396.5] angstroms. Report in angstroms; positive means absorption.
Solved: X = 2.5 angstroms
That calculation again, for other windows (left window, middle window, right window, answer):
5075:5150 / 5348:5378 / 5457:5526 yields 0.3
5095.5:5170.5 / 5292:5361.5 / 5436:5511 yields -2.0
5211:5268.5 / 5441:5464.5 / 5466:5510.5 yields 0.6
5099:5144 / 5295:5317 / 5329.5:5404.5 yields -1.1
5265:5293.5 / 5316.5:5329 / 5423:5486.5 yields -0.5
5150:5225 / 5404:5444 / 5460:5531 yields -0.2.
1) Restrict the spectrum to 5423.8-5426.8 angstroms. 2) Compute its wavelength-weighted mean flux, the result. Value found 41.4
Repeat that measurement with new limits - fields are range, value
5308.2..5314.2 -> 40.9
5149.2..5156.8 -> 37.2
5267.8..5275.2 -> 36.9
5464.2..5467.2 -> 40.5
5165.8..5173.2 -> 36.5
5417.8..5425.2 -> 41.4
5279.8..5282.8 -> 39.5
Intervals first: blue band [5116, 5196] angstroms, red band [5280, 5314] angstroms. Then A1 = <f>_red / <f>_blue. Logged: 1.08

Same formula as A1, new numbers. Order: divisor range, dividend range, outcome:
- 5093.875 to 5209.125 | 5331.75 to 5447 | 1.04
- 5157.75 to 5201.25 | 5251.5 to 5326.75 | 1.09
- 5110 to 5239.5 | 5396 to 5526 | 1.07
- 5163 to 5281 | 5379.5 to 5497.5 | 1.05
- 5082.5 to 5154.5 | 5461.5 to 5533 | 1.05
